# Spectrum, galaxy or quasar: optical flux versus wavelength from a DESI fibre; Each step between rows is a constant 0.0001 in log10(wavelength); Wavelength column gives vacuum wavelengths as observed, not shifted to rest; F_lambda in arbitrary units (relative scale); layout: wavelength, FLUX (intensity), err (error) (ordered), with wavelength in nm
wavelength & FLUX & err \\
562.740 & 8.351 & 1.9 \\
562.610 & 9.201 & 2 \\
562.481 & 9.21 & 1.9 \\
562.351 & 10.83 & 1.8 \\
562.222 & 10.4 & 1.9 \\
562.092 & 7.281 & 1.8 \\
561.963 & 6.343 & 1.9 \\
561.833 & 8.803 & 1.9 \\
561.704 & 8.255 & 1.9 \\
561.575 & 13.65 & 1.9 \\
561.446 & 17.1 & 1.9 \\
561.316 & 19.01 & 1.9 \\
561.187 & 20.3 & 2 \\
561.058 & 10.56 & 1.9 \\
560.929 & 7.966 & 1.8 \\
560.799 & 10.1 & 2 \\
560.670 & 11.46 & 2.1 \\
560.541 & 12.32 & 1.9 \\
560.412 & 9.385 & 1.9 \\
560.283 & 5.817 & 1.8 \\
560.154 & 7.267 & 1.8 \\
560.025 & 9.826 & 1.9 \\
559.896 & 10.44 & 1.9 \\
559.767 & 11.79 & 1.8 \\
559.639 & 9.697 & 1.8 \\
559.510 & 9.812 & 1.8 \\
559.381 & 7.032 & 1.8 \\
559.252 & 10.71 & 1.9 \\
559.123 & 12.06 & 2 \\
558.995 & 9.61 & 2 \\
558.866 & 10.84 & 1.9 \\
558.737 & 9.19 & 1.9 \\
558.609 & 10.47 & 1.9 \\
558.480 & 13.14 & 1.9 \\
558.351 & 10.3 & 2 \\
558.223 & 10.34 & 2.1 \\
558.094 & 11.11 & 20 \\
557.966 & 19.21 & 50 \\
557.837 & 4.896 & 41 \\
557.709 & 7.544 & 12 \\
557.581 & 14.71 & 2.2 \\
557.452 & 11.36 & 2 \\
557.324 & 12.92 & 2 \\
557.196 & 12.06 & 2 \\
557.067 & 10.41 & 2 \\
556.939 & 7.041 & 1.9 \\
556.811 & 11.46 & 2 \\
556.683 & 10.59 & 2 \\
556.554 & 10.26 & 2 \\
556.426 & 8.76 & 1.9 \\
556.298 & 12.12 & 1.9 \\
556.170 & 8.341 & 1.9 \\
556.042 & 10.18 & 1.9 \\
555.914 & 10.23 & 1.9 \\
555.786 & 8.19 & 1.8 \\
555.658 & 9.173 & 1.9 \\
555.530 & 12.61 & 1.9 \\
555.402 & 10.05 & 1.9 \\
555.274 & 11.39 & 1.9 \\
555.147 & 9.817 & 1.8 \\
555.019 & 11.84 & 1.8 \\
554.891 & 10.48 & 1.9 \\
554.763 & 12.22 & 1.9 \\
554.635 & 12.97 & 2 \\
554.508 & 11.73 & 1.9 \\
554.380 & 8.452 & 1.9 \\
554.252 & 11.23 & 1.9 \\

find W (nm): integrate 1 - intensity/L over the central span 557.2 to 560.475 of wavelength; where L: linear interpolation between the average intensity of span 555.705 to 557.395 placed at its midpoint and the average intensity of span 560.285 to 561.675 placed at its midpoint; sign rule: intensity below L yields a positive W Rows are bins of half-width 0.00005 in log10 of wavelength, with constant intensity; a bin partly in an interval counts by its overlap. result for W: 0.29 nm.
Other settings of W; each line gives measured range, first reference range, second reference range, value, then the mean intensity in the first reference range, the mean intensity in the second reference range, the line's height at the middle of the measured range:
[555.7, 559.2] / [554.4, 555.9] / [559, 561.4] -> 0.08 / 10.9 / 10.9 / 10.9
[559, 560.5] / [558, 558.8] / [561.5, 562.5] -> 0.14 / 11.1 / 9.44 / 10.5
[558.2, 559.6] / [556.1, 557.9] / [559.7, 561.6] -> 0.09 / 10.2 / 11.8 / 11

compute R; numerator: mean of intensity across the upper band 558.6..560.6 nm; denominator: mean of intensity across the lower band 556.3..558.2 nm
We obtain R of 0.9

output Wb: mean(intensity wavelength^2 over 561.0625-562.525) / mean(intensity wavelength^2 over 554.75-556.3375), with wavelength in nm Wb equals 1.17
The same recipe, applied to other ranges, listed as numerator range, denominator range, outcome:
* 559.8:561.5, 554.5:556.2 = 1.11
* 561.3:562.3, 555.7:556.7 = 1.14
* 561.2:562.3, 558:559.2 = 1.08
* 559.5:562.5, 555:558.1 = 1.03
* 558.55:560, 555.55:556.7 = 1.04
